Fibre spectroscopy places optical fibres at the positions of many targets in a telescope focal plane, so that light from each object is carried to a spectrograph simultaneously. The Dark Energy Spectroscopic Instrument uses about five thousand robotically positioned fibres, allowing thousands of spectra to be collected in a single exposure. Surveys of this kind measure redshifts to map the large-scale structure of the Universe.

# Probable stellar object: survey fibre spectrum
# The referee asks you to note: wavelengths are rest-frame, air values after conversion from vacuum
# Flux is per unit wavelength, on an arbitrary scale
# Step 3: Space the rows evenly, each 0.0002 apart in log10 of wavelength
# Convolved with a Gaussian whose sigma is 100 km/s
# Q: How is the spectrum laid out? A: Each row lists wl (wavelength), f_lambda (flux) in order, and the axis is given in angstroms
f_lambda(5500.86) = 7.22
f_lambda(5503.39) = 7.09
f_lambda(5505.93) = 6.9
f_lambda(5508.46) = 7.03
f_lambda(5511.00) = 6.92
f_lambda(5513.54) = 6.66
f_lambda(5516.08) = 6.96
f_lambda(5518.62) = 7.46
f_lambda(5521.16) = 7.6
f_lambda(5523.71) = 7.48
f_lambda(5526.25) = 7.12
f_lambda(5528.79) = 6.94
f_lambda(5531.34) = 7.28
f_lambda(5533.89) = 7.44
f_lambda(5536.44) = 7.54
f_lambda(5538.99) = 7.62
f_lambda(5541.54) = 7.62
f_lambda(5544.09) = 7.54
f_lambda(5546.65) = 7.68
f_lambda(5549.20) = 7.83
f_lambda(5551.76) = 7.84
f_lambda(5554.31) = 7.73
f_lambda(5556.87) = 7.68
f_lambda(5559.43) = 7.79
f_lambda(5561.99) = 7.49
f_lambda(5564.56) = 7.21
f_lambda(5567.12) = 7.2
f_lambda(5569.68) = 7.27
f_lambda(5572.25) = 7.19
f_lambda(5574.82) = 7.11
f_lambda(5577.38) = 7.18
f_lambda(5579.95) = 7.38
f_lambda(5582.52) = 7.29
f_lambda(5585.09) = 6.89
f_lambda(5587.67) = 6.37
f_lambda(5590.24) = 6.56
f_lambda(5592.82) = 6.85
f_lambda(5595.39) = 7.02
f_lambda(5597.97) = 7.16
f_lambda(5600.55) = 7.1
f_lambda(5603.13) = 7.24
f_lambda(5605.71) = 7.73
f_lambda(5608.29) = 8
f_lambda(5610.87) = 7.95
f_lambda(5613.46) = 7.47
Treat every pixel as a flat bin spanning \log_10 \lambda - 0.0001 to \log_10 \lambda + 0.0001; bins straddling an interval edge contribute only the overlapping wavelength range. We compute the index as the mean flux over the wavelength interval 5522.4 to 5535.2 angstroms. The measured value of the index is 7.25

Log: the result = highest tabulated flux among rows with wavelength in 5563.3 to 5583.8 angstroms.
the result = 7.38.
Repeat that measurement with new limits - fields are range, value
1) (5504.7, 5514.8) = 7.03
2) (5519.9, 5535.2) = 7.6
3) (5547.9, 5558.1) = 7.84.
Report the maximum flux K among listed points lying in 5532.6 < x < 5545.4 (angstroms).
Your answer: 7.62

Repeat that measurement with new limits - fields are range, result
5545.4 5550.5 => 7.83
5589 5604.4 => 7.24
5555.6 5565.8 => 7.79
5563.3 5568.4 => 7.21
